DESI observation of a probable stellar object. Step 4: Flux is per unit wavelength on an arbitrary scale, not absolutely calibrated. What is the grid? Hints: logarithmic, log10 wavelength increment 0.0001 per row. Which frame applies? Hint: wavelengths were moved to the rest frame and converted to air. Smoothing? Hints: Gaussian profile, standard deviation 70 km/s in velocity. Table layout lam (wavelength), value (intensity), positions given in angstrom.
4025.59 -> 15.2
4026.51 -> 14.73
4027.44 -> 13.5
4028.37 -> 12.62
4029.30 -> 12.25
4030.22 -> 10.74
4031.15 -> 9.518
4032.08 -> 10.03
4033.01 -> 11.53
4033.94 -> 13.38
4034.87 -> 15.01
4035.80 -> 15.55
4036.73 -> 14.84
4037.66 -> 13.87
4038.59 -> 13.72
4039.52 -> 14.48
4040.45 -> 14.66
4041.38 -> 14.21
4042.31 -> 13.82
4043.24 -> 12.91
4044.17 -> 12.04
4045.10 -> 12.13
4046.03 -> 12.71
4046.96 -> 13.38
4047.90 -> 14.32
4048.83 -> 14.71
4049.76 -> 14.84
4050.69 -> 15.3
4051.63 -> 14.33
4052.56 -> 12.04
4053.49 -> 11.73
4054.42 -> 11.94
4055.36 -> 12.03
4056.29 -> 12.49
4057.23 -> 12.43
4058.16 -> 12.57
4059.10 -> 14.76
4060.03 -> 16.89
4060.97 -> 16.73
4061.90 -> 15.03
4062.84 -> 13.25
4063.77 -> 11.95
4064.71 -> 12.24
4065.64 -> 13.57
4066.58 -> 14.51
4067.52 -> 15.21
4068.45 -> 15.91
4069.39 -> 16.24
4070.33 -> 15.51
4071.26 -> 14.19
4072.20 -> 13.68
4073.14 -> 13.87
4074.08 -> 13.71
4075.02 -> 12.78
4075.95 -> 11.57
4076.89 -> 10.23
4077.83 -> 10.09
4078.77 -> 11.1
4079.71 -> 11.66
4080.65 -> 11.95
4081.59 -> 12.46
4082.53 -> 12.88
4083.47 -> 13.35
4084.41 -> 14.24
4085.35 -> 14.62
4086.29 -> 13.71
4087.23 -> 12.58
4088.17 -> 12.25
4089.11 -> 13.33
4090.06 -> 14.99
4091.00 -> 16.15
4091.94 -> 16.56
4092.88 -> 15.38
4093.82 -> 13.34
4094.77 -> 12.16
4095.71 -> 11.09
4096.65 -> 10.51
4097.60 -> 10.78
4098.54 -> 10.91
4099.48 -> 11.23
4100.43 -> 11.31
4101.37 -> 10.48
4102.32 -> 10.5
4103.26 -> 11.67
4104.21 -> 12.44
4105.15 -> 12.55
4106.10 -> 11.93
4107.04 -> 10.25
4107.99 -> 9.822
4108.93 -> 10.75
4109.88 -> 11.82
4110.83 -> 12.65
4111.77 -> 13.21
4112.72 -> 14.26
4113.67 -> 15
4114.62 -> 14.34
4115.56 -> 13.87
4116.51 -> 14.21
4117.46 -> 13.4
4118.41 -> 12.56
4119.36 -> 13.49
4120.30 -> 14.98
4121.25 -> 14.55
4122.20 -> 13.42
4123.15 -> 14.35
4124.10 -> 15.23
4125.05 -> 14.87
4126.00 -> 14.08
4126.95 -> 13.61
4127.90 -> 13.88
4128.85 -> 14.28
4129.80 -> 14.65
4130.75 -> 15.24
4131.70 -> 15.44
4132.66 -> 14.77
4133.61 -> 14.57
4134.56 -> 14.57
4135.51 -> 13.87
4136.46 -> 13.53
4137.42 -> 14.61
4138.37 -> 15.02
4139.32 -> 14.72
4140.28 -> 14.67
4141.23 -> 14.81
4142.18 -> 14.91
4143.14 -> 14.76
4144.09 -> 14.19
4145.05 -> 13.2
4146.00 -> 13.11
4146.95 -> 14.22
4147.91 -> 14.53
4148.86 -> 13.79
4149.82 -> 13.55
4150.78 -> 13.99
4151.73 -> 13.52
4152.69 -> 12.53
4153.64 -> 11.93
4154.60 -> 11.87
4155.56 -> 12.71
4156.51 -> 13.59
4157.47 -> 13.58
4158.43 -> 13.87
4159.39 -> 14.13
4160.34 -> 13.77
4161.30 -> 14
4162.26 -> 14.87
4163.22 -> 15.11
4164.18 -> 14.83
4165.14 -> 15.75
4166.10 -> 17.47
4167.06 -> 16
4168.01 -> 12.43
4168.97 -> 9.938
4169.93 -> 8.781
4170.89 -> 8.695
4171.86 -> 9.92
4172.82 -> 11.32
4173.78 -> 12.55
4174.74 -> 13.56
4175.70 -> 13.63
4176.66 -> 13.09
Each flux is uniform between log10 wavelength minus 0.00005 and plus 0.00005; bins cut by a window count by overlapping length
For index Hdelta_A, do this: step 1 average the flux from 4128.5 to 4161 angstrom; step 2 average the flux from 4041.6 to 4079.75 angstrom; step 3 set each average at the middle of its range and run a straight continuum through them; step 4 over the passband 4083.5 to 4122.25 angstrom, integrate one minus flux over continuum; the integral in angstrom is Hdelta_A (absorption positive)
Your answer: 2.5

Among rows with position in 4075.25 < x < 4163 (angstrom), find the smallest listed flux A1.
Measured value 9.822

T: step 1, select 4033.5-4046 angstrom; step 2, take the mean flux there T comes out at 13.9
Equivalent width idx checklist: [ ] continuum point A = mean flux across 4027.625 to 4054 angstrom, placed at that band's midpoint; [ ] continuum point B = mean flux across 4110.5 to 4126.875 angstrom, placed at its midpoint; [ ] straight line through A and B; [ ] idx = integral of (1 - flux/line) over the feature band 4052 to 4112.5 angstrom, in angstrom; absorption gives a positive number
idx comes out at 3.4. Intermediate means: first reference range 13.2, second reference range 14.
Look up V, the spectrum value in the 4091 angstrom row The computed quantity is 16.15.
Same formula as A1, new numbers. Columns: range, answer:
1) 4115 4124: 12.56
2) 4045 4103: 10.09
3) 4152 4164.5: 11.87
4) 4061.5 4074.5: 11.95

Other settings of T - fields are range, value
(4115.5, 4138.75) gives 14.3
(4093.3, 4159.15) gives 13.3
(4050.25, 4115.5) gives 13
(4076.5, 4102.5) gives 12.5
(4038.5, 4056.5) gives 13.4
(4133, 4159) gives 13.9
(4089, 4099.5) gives 13.1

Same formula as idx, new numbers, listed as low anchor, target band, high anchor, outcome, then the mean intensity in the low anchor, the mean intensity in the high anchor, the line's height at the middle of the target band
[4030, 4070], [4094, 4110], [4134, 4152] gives 3.1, 13.6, 14.2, 13.9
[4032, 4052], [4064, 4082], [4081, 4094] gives 1.0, 13.8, 14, 13.9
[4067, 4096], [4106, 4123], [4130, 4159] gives 0.8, 13.5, 14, 13.7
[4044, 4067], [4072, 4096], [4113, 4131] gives 1.3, 13.5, 14.2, 13.8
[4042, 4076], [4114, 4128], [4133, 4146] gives 0.2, 13.7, 14.4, 14.2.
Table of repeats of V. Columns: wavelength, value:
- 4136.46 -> 13.53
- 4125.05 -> 14.87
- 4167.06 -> 16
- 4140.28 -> 14.67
